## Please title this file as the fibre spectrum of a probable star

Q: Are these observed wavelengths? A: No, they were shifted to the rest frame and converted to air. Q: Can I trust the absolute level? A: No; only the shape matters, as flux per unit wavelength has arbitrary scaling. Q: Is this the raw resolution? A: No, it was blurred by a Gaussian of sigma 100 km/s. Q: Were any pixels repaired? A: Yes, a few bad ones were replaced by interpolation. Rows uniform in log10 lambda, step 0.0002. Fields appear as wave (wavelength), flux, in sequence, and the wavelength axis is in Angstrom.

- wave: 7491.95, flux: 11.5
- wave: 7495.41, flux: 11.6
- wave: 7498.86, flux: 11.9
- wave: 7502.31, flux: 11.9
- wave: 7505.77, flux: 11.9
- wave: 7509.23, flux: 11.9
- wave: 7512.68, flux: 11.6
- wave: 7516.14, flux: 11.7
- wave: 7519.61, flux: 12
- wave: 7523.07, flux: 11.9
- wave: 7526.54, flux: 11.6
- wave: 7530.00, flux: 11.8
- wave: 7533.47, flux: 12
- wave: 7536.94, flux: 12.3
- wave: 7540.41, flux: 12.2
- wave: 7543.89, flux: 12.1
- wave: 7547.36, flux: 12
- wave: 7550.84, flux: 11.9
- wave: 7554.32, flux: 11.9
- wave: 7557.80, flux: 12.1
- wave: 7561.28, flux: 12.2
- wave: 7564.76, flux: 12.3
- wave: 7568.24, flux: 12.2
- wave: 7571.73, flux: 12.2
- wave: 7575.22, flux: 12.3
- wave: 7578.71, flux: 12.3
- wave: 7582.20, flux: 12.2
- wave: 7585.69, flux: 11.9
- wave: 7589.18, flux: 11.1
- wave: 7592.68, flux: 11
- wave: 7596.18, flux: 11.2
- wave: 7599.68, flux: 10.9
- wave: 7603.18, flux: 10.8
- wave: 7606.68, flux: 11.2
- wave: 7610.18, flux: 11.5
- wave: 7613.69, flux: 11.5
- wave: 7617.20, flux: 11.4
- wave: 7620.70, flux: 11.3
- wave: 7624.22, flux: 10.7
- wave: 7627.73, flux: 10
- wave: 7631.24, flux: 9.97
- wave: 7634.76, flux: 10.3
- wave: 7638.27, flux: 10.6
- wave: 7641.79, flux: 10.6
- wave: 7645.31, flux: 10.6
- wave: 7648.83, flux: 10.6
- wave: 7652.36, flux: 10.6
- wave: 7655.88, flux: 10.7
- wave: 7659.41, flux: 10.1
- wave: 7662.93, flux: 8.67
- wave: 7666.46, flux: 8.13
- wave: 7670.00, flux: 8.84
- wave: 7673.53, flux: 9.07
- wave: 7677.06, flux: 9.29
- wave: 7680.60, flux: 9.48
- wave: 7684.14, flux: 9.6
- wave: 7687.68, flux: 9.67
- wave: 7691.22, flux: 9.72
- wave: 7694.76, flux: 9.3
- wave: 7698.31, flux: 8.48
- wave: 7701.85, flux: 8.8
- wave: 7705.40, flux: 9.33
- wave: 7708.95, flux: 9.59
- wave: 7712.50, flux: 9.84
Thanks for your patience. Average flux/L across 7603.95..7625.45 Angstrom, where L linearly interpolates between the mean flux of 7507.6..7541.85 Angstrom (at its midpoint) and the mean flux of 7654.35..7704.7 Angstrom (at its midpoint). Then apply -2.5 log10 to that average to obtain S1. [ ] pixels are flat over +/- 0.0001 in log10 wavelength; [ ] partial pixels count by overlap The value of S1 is -0.09 mag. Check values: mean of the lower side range 11.9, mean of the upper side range 9.27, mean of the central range 11.3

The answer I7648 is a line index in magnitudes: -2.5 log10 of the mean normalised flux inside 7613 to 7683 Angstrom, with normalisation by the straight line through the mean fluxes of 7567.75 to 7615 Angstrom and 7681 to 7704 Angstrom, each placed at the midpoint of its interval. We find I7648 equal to 0.02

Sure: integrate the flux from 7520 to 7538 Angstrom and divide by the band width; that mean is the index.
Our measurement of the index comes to 11.9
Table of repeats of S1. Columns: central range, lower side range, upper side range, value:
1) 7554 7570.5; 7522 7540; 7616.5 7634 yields -0.06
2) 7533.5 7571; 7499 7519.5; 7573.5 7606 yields -0.04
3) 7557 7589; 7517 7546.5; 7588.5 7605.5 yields -0.07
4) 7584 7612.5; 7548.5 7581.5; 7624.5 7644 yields 0.01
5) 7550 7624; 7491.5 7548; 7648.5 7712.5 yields -0.08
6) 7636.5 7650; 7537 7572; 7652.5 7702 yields -0.05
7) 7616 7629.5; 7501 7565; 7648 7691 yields -0.05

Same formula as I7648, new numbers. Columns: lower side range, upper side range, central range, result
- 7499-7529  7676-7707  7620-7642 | -0.03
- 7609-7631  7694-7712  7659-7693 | 0.06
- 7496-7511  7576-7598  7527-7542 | -0.02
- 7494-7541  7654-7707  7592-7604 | -0.04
